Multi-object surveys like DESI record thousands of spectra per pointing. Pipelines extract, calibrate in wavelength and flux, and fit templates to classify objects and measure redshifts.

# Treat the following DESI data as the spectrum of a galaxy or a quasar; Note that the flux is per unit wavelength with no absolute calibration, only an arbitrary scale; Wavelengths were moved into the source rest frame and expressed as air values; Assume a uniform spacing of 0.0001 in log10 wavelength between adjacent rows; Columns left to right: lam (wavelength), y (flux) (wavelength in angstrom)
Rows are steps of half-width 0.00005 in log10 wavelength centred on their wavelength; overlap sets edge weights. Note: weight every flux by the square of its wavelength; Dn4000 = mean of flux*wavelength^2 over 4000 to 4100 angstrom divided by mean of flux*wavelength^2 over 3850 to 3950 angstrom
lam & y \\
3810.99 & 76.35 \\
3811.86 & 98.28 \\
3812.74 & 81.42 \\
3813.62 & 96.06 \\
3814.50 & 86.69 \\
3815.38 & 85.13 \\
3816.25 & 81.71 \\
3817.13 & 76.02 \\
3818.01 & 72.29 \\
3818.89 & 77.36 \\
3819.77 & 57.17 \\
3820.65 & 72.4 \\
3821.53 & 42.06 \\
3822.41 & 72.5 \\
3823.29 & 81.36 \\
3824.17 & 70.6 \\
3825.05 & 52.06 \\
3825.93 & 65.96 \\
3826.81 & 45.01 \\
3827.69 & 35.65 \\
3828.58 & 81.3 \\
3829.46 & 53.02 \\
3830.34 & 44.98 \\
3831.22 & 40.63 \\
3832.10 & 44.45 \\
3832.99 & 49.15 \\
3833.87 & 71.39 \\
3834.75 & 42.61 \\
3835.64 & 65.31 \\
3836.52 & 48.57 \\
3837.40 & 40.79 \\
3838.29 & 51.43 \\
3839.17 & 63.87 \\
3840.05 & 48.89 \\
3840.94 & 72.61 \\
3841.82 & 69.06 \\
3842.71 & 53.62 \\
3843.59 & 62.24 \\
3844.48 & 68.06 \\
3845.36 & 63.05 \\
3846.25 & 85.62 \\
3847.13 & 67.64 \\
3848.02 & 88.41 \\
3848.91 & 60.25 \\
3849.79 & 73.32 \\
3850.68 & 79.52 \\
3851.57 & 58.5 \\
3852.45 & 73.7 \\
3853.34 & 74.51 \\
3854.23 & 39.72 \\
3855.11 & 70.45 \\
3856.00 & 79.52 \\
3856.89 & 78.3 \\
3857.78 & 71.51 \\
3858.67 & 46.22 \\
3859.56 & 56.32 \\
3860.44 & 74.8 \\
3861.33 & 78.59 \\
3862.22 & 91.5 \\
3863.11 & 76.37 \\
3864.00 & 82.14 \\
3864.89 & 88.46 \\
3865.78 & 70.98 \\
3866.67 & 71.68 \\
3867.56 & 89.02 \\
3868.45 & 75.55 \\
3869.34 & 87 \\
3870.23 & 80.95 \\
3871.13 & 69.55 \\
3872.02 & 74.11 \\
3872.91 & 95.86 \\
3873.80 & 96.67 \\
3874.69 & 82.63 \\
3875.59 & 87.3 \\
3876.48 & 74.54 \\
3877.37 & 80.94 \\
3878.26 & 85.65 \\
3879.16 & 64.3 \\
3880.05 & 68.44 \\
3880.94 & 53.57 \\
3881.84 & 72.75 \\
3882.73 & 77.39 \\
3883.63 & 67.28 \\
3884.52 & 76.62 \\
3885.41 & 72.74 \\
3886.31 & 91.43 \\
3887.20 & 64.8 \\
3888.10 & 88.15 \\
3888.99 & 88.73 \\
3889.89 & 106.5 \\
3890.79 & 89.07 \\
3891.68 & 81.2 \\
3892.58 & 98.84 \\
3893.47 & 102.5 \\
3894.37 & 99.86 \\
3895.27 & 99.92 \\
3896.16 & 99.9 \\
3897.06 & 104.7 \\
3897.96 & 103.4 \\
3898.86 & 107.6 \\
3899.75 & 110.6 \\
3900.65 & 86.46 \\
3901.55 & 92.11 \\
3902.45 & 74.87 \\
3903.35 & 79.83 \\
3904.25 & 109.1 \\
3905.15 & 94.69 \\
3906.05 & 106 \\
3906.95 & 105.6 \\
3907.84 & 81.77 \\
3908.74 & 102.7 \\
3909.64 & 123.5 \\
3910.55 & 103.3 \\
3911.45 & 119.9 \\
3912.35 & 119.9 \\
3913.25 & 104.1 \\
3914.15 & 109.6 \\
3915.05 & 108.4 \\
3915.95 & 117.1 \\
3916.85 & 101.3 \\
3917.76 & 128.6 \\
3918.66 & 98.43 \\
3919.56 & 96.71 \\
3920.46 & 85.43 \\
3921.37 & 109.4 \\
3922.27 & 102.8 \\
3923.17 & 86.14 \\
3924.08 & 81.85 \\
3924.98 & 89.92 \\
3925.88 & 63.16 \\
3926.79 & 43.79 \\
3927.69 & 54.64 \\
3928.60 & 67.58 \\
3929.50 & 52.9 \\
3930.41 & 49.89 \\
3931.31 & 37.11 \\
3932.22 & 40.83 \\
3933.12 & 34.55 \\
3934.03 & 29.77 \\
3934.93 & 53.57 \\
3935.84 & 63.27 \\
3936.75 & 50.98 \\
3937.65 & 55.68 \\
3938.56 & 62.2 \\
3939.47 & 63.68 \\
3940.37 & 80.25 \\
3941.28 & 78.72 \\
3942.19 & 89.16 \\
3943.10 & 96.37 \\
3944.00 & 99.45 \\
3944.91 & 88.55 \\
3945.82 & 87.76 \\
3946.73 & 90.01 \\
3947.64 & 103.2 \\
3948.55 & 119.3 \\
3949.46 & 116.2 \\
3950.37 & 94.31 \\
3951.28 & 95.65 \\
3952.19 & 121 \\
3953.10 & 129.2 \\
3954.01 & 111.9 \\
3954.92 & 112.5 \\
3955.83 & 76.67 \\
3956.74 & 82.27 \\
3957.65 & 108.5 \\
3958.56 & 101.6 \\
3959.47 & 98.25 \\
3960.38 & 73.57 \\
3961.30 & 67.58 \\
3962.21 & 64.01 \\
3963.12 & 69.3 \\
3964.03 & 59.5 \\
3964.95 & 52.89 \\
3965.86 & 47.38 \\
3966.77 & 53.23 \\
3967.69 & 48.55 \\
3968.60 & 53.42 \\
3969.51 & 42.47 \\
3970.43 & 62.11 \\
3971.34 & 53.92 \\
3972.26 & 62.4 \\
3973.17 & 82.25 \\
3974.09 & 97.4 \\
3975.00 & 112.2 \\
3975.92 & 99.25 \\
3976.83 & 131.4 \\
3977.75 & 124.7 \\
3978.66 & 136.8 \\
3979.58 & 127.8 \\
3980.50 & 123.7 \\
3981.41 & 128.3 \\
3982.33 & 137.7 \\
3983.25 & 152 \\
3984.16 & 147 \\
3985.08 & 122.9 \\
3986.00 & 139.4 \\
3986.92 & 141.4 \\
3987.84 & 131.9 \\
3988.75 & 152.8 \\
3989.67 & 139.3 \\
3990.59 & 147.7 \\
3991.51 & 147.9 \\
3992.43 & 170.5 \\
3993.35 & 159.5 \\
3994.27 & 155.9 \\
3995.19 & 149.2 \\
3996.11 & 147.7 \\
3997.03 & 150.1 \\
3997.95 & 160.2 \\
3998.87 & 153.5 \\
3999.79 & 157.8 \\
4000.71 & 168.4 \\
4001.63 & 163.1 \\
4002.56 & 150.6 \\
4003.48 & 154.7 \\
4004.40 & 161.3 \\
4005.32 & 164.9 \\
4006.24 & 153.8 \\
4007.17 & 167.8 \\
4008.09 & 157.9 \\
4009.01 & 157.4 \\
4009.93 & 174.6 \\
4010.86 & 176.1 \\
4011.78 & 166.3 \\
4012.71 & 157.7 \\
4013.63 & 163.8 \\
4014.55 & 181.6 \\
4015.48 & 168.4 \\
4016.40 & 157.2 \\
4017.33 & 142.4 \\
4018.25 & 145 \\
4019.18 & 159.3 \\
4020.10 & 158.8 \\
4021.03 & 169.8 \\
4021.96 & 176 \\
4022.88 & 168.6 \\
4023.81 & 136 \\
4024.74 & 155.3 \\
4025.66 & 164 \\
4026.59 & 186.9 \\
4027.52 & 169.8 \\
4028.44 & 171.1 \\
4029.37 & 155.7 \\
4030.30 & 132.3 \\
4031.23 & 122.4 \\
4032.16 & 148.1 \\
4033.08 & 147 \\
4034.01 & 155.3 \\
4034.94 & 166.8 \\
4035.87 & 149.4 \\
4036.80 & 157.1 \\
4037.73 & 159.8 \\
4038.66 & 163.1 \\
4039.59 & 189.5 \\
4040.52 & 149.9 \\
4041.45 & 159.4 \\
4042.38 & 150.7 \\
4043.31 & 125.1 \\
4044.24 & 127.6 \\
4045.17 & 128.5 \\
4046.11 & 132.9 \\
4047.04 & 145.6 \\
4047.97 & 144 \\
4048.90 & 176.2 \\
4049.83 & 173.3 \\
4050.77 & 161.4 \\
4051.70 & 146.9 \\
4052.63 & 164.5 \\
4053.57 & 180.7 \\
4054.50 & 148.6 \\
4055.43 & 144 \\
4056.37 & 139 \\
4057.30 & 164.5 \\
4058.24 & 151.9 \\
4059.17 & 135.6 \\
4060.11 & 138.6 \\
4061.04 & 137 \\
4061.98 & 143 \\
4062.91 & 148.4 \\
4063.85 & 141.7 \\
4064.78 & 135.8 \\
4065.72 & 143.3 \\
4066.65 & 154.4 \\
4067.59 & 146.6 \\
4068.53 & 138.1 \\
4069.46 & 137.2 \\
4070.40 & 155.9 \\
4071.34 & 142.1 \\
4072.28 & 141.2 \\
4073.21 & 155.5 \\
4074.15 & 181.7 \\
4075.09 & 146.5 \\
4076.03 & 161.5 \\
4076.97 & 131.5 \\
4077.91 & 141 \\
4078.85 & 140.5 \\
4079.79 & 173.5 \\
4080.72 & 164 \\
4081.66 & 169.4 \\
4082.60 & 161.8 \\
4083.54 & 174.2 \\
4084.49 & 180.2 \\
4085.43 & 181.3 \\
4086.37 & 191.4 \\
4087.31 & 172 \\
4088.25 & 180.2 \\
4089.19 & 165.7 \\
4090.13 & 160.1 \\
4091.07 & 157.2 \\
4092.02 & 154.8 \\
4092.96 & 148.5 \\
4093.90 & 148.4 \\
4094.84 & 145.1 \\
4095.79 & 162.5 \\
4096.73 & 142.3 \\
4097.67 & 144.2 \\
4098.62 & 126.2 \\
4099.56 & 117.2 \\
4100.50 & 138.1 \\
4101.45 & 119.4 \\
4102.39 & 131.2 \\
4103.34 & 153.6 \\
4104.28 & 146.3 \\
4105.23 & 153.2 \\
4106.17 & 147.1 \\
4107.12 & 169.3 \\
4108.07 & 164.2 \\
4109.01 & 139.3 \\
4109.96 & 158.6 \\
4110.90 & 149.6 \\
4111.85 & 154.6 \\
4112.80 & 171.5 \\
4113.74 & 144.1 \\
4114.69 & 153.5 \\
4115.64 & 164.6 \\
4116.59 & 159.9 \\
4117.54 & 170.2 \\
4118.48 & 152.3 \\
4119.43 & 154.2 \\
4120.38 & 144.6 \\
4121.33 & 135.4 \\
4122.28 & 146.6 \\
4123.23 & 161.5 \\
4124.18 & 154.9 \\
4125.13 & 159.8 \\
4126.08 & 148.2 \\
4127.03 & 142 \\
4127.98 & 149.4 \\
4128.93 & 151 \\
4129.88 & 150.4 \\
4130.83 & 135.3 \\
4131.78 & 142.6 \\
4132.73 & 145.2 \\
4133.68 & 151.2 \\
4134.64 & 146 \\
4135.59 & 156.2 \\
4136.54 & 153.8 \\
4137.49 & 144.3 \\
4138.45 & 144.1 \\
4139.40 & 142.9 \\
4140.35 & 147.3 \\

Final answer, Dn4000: 2.02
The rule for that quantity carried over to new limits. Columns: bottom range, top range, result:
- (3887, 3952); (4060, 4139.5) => 1.89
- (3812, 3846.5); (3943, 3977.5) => 1.45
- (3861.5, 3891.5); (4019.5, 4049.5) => 2.09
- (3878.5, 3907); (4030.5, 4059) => 1.86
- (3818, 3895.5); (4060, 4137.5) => 2.41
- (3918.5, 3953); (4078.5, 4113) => 2.17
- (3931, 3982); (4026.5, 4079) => 1.89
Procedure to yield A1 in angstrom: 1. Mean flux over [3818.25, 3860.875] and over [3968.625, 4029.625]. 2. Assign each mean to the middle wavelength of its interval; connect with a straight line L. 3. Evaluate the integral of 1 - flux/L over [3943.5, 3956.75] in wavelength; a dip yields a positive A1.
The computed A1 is 1.8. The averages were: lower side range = 62.3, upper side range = 144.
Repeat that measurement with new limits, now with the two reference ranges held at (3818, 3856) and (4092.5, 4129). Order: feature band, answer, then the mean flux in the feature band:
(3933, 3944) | 3.37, 65.6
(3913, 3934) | 2.12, 79.8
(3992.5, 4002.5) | -3.87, 157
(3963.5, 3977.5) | 4.47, 71.4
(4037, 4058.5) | -4.05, 153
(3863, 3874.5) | -1.55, 81.6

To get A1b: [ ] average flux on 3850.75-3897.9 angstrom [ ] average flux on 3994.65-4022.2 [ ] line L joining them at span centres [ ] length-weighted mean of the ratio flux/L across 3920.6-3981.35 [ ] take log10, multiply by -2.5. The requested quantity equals 0.48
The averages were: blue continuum 79.7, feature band 81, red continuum 160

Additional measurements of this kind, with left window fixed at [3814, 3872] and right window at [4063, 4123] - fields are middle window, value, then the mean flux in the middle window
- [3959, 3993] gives 0.11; 103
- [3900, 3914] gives -0.13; 101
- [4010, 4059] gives -0.18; 156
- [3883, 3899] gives -0.09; 90.8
